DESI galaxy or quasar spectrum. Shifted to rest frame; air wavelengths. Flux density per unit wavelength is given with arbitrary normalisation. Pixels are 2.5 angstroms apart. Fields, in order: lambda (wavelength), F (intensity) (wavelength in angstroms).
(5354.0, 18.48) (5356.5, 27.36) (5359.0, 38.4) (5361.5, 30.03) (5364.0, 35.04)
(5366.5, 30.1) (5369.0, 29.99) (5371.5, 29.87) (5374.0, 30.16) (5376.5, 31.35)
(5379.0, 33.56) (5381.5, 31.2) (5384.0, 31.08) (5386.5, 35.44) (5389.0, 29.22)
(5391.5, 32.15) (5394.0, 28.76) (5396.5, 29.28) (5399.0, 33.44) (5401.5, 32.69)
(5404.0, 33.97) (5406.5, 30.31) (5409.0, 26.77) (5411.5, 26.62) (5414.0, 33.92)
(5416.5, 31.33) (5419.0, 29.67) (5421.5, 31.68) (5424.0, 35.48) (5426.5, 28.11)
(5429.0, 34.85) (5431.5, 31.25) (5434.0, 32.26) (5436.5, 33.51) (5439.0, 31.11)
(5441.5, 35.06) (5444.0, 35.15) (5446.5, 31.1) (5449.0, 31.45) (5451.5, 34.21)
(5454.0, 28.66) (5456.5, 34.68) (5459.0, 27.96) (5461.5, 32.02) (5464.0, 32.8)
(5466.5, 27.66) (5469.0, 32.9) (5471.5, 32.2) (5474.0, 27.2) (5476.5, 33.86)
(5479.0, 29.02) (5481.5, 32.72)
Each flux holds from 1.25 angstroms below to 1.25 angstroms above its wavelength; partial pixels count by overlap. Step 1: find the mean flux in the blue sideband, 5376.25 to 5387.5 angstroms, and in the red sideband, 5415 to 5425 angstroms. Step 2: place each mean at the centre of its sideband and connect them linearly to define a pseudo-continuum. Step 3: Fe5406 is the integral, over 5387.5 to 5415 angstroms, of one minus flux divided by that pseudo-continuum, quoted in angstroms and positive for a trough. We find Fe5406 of 1.4 angstroms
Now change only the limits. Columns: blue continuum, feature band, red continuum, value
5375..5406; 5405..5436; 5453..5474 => 0.3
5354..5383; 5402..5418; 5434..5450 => 0.7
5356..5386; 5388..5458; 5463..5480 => -1.0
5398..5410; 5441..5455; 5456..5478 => -0.6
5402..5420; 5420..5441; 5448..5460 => -1.0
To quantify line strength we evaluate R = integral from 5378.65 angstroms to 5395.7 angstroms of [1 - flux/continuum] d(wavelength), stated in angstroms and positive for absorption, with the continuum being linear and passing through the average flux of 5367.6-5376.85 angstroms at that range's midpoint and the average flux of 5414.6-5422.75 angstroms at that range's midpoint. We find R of -0.53 angstroms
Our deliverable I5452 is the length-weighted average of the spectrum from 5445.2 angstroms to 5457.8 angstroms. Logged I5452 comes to 32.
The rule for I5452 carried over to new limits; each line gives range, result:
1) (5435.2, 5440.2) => 32.3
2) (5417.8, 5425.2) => 32.3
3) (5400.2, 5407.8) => 32.3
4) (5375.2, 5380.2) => 32.4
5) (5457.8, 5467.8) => 30.1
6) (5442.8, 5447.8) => 33.1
